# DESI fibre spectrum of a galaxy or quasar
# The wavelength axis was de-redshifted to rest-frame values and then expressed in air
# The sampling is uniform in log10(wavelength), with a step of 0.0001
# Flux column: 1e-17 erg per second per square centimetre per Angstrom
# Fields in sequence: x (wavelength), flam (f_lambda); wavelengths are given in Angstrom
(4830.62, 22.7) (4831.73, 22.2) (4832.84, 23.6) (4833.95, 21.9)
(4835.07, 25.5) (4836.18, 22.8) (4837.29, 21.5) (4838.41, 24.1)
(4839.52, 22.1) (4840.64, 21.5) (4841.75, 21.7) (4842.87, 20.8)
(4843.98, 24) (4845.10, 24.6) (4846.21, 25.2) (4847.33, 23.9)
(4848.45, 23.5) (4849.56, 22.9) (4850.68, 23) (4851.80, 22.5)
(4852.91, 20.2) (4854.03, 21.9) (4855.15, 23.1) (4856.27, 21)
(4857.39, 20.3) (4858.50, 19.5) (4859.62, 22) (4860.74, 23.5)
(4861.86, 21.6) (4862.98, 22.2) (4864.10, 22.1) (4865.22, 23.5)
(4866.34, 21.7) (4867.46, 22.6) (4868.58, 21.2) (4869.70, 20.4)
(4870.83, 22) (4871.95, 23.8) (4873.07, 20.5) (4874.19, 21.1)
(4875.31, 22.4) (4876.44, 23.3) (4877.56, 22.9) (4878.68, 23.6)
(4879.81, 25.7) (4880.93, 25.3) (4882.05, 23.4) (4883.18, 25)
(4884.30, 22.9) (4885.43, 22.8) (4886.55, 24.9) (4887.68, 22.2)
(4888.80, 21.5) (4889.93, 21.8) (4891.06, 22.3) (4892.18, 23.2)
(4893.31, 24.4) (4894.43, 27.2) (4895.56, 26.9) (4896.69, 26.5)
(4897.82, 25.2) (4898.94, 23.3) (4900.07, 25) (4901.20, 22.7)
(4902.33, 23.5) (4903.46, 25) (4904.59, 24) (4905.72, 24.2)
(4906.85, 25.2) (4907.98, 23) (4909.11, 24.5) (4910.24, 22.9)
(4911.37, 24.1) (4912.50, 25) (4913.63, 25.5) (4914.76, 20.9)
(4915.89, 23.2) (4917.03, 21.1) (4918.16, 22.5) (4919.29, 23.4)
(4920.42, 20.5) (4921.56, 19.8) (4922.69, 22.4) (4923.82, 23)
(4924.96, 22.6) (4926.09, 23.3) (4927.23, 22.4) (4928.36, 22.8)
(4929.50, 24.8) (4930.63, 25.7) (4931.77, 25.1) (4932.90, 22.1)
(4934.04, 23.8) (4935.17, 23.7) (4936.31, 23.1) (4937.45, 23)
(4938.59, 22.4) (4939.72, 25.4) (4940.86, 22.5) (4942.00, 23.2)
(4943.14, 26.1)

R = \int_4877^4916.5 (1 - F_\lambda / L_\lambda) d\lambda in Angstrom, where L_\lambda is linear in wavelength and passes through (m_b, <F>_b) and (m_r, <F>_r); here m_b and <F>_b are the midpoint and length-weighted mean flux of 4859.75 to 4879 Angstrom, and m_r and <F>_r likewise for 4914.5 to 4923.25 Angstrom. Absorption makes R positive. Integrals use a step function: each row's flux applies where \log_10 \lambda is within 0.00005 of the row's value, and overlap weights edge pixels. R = -3.64 Angstrom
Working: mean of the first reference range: 22.2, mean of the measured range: 24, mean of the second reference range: 21.7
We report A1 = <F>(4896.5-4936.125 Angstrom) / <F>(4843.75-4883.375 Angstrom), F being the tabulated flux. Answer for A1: 1.04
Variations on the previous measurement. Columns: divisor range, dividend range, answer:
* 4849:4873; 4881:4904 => 1.10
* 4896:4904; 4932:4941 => 0.95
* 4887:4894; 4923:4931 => 1.03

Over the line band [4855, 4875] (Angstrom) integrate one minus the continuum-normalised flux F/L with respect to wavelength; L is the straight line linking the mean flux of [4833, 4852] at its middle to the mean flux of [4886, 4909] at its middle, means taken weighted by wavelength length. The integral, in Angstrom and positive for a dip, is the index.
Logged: 1.46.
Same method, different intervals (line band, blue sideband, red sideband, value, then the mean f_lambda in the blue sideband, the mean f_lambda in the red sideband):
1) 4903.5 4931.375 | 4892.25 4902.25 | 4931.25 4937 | 1.09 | 25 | 23.5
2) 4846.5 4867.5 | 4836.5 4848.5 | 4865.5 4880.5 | 0.49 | 23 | 22.4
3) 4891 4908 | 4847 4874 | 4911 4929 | -1.64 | 22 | 22.6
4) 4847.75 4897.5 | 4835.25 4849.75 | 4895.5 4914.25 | 1.84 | 23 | 24.4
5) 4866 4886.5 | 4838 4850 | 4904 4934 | 0.26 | 23.1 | 23.2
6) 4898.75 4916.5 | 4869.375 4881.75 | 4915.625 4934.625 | -0.79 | 22.9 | 22.8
